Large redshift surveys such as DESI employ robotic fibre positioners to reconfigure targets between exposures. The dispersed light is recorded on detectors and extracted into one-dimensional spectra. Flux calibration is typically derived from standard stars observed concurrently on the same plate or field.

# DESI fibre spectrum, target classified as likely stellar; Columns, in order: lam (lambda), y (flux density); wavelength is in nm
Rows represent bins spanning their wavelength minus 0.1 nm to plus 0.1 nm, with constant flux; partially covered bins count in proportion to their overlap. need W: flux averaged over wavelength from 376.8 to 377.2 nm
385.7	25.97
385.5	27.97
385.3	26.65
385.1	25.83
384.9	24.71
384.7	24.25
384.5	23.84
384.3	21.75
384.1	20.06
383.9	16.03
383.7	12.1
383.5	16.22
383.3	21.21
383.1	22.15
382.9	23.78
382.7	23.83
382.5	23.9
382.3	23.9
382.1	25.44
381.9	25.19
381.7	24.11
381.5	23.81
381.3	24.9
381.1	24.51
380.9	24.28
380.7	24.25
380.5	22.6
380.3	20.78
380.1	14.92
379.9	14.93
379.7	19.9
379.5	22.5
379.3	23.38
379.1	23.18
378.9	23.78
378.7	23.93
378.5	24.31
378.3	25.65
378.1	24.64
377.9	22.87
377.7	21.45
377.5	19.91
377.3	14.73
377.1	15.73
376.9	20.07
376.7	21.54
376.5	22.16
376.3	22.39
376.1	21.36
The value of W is 17.9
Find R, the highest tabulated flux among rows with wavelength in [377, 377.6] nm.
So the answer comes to 19.91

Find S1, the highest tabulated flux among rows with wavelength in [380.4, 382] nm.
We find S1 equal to 25.19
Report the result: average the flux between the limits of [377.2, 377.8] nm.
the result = 18.7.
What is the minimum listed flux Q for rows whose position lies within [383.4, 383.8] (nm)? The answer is 12.1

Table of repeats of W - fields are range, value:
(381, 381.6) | 24.4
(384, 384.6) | 21.9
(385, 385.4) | 26.2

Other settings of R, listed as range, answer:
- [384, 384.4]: 21.75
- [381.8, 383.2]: 25.44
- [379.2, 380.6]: 23.38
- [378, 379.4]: 25.65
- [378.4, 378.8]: 24.31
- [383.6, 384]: 16.03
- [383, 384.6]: 23.84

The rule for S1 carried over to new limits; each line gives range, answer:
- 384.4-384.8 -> 24.25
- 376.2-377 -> 22.39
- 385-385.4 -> 26.65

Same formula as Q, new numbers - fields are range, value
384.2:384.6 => 21.75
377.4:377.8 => 19.91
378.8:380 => 14.93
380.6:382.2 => 23.81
